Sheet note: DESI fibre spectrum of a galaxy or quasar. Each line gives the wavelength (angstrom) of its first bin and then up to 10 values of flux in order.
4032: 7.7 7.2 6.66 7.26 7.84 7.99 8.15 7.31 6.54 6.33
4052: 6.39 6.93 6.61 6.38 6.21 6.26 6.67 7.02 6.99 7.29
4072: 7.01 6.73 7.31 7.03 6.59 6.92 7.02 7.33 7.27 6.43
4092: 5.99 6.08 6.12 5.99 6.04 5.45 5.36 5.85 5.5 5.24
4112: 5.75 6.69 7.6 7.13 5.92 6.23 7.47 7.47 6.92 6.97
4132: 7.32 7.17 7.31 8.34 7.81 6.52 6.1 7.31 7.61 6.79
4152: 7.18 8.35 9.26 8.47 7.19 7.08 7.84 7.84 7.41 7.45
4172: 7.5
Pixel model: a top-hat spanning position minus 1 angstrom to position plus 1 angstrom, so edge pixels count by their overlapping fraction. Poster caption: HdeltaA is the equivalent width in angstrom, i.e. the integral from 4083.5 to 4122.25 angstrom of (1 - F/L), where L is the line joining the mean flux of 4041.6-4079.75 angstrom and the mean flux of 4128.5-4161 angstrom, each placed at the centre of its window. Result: 5.05 angstrom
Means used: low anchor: 6.88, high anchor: 7.47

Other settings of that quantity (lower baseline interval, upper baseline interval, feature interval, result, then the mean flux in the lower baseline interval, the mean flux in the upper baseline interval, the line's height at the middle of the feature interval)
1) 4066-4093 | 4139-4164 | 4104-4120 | 2.24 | 6.92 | 7.49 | 7.18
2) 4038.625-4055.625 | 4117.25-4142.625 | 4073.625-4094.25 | 0.96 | 7.17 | 7.13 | 7.15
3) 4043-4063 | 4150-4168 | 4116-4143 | 1.32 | 6.71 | 7.81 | 7.51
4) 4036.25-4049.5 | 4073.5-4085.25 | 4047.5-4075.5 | 1.93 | 7.42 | 6.95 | 7.18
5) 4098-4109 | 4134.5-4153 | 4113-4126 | -1.25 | 5.67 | 7.22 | 6.29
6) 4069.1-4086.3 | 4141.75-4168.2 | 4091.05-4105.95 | 2.69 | 7.01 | 7.53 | 7.15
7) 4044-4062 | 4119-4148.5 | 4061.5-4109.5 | 2.28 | 6.66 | 7.09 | 6.83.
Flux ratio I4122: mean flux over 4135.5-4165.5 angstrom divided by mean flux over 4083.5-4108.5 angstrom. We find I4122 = 1.2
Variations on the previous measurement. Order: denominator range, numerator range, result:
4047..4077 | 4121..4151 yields 1.07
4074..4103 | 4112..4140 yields 1.08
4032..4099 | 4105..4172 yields 1.04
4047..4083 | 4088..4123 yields 0.91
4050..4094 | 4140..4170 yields 1.11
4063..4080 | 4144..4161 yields 1.10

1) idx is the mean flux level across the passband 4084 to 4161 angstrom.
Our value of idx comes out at 6.83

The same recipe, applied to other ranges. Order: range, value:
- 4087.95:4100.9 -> 6.2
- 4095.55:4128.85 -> 6.28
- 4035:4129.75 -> 6.67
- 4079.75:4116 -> 6.23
